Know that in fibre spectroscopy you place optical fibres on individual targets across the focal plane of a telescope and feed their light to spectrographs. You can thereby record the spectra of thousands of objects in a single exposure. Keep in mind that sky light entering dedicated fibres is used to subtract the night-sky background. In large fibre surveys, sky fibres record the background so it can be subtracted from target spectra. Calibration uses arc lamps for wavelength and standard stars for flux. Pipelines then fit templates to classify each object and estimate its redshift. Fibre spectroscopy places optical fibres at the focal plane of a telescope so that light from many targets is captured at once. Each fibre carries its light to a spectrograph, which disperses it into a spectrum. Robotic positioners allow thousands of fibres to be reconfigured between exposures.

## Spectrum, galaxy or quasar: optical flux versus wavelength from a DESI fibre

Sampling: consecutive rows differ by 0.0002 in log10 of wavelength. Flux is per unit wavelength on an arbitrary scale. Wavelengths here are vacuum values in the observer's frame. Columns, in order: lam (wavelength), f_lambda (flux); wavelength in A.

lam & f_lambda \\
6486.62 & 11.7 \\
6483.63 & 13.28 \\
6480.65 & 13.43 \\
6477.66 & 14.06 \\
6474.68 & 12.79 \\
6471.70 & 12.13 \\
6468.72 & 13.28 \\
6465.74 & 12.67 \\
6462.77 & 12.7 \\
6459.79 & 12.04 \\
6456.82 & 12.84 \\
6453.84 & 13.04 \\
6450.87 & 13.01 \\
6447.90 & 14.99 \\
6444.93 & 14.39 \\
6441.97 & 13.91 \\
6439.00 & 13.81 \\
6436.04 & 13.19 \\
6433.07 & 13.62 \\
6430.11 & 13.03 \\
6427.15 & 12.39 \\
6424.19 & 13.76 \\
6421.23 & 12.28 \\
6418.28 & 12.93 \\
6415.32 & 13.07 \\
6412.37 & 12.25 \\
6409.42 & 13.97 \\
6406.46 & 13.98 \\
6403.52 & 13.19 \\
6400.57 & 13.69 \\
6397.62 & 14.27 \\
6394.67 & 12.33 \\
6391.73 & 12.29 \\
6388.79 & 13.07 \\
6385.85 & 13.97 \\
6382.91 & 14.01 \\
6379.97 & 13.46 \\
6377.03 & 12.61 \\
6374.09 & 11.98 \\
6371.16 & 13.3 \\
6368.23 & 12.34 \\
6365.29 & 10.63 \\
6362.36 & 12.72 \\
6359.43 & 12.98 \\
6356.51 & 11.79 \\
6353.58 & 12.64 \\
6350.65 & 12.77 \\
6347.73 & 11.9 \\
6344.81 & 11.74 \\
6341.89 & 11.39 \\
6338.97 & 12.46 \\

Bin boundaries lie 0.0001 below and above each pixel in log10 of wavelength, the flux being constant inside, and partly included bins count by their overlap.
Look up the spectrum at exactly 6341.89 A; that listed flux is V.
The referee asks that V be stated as 11.39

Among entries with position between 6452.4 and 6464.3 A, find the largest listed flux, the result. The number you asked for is 13.04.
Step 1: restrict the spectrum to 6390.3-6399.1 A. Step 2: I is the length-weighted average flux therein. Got 13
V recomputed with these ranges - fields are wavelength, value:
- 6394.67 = 12.33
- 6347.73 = 11.9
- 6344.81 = 11.74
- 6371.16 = 13.3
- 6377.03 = 12.61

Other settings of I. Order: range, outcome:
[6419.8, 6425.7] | 13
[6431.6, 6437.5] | 13.4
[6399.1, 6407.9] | 13.6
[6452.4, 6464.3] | 12.7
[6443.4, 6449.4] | 14.7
